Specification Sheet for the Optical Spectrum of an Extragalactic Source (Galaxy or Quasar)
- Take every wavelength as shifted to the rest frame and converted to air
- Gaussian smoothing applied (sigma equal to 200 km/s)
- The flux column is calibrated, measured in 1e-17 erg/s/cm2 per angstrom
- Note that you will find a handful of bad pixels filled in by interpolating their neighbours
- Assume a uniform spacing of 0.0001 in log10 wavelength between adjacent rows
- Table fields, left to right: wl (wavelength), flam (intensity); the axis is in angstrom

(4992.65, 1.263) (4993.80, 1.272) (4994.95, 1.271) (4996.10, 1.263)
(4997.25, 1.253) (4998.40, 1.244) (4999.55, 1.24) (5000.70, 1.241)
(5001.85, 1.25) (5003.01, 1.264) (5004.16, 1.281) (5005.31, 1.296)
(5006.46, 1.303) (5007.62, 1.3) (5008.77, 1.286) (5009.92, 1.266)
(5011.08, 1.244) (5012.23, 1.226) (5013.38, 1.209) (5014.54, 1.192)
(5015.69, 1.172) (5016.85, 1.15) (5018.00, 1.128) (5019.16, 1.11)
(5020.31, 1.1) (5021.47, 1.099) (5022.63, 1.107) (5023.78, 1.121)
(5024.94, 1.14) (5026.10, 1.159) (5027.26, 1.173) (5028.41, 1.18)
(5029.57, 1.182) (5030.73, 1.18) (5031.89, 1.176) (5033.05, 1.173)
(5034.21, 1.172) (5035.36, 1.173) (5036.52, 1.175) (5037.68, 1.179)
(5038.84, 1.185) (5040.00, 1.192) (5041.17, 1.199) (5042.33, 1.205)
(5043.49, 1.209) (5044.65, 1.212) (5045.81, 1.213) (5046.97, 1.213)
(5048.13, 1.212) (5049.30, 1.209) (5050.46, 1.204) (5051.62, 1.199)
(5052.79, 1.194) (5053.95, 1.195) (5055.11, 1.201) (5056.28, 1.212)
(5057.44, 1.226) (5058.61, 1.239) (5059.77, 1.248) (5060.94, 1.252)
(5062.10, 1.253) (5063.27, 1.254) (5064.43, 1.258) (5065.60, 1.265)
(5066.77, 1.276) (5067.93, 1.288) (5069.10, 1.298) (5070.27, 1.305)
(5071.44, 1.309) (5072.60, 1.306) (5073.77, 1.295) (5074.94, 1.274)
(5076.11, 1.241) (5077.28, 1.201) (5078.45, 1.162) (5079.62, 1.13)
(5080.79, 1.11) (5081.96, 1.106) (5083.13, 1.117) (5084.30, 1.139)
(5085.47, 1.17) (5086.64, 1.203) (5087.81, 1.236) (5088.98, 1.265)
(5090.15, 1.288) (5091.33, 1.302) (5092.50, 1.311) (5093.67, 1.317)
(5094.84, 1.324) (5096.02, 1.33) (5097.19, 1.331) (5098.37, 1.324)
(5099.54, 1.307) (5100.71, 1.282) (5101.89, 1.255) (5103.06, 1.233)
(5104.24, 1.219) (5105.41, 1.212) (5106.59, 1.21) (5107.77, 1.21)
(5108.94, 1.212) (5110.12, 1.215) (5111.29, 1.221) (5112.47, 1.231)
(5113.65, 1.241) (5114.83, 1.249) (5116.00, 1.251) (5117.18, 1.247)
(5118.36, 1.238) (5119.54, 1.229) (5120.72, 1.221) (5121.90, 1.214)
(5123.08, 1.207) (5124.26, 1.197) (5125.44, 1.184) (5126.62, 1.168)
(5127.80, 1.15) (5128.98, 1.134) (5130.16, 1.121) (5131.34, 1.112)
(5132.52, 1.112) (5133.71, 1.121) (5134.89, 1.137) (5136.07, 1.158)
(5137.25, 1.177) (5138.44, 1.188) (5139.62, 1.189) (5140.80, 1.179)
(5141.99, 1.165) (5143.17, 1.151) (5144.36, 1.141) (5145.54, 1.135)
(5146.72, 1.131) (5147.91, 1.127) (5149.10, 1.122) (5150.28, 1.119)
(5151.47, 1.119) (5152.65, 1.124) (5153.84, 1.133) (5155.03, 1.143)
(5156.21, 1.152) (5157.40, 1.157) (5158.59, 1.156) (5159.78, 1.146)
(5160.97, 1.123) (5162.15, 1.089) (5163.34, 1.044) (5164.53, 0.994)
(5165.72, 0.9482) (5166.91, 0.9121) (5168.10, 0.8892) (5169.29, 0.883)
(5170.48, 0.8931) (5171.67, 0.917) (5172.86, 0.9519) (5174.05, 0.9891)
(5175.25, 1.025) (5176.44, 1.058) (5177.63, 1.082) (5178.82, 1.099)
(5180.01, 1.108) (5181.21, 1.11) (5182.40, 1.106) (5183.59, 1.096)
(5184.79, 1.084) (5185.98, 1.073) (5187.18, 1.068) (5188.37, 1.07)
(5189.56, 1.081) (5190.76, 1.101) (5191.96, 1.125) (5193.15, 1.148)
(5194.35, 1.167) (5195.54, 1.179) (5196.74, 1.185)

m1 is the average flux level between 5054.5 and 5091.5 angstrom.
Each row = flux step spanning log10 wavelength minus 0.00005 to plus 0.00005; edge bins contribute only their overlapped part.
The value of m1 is 1.23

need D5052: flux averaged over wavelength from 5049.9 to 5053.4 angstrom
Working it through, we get 1.2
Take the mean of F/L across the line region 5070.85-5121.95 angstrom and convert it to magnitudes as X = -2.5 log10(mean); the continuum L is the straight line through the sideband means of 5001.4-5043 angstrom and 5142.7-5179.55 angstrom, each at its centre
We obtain -0.11 mag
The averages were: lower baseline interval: 1.19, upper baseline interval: 1.06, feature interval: 1.24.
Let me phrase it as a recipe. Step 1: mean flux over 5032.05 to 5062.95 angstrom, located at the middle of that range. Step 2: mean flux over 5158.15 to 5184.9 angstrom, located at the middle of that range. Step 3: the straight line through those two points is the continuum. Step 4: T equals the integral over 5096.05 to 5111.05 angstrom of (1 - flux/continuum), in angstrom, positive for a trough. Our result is -1.7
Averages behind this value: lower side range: 1.21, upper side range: 1.03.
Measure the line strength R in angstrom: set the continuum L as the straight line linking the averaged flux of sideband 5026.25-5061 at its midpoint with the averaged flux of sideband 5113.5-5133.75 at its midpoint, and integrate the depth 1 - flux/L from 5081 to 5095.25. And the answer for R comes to -0.4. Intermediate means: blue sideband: 1.2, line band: 1.23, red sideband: 1.19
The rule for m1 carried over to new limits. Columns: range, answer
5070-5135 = 1.22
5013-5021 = 1.15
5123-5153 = 1.15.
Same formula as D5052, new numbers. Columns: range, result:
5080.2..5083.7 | 1.11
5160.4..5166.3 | 1.04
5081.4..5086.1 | 1.13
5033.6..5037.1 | 1.18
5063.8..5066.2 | 1.26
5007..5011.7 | 1.27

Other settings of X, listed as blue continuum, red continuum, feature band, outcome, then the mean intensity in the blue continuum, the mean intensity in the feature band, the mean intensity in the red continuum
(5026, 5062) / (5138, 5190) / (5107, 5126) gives -0.089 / 1.2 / 1.22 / 1.08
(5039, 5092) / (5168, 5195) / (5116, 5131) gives -0.051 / 1.22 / 1.19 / 1.05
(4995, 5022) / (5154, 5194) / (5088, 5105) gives -0.139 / 1.22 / 1.29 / 1.06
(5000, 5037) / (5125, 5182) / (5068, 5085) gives -0.059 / 1.19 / 1.22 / 1.09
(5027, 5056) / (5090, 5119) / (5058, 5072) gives -0.045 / 1.19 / 1.27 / 1.26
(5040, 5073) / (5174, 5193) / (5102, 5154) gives -0.027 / 1.24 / 1.18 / 1.08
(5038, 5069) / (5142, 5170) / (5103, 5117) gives -0.071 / 1.22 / 1.23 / 1.09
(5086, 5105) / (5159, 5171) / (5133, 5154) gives -0.060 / 1.28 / 1.15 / 0.995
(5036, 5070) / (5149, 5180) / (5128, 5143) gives -0.054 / 1.22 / 1.15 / 1.05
